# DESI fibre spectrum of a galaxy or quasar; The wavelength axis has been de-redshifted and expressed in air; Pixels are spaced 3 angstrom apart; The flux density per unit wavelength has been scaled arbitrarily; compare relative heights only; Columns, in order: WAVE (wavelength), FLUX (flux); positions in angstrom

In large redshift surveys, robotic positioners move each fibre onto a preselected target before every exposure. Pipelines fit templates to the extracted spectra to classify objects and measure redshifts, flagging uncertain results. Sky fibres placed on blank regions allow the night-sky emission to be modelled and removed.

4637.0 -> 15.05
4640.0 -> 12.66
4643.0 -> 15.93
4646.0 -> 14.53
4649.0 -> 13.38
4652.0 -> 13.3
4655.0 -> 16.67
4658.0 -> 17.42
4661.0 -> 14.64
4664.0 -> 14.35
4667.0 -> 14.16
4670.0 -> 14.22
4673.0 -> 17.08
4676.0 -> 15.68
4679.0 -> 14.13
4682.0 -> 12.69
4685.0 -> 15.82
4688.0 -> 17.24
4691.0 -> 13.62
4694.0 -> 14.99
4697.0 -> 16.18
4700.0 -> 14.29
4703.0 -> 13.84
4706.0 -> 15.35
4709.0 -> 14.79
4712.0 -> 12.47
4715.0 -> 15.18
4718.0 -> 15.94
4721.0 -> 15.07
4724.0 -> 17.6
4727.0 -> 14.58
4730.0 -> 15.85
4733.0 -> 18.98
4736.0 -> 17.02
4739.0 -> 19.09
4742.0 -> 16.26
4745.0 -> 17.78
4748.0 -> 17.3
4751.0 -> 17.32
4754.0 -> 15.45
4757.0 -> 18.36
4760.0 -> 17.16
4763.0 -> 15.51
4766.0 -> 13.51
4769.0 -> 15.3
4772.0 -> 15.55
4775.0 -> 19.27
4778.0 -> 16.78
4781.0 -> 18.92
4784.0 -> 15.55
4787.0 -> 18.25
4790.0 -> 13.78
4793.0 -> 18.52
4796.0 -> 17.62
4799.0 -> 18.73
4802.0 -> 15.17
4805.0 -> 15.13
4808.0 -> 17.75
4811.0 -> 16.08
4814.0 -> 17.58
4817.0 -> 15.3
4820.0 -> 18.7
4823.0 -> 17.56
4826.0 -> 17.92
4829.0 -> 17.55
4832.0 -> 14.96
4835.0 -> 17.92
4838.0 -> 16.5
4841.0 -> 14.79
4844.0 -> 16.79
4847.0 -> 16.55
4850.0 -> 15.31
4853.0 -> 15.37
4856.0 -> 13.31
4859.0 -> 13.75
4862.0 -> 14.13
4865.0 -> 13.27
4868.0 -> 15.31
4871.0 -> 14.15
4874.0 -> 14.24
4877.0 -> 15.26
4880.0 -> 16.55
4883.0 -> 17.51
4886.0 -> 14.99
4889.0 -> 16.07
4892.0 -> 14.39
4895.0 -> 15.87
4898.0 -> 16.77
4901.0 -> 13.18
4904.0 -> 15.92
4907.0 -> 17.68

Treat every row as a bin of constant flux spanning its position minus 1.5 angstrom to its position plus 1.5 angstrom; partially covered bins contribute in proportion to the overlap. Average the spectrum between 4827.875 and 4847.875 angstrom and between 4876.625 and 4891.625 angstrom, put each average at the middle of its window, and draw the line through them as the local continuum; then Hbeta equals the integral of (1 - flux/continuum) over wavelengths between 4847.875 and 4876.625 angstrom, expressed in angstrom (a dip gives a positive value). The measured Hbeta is 3.19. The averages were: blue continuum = 16.4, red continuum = 16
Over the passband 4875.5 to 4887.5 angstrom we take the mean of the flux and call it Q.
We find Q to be 16.1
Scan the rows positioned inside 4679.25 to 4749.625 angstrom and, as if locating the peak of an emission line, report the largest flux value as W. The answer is 19.09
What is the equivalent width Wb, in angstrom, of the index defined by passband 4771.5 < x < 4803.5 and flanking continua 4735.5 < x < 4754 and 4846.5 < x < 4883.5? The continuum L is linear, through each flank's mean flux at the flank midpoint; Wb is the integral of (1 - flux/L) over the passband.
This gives -1.4 angstrom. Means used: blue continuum 17.3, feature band 17.2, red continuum 14.9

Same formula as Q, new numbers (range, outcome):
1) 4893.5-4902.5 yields 15.3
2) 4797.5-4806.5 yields 16.3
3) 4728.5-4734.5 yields 17.4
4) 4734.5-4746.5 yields 17.5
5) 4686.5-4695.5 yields 15.3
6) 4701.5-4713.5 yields 14.1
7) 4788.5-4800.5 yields 17.2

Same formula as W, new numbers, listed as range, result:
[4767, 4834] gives 19.27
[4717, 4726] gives 17.6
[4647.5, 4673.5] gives 17.42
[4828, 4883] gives 17.92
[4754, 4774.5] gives 18.36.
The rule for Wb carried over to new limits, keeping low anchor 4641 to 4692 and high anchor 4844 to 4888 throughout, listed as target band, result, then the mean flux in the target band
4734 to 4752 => -3.0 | 17.5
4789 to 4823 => -4.1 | 16.8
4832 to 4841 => -0.8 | 16.4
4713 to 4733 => -1.2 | 15.9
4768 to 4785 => -2.2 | 17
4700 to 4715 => 0.8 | 14.2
